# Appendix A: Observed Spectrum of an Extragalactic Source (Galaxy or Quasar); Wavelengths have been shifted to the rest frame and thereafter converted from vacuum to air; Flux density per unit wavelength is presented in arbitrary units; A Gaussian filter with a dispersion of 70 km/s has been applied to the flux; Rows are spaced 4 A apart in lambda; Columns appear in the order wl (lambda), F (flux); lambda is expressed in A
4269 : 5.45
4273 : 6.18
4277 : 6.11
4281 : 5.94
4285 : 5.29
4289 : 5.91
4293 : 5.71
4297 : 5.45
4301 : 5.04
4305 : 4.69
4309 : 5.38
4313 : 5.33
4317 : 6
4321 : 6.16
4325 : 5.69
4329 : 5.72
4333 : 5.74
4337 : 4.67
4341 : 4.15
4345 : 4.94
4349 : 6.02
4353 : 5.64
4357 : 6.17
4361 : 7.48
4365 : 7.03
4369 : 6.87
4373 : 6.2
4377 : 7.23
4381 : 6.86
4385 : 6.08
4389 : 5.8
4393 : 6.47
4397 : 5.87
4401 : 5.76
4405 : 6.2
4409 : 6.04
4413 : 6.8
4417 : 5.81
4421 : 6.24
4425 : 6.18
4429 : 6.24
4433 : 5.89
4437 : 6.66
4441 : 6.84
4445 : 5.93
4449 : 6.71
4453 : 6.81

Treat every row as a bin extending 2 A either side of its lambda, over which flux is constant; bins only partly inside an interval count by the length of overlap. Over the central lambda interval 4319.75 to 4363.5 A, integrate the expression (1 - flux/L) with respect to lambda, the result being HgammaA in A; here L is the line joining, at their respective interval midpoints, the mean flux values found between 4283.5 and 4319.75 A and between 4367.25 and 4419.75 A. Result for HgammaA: 1.06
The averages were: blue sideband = 5.44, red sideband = 6.3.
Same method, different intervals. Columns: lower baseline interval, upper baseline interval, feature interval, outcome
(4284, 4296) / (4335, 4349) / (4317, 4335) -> -2.81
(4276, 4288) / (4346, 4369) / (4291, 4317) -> 2.78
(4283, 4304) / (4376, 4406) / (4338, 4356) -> 2.08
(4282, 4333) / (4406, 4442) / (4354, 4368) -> -2.18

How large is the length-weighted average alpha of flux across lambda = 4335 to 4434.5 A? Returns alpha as 6.11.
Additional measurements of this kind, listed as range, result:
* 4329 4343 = 4.98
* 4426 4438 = 6.22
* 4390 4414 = 6.15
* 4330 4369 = 5.82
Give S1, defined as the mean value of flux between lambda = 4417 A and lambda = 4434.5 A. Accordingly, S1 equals 6.11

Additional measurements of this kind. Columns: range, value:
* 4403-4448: 6.27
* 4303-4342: 5.38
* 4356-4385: 6.81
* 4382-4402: 6.05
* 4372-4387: 6.62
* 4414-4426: 6.13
